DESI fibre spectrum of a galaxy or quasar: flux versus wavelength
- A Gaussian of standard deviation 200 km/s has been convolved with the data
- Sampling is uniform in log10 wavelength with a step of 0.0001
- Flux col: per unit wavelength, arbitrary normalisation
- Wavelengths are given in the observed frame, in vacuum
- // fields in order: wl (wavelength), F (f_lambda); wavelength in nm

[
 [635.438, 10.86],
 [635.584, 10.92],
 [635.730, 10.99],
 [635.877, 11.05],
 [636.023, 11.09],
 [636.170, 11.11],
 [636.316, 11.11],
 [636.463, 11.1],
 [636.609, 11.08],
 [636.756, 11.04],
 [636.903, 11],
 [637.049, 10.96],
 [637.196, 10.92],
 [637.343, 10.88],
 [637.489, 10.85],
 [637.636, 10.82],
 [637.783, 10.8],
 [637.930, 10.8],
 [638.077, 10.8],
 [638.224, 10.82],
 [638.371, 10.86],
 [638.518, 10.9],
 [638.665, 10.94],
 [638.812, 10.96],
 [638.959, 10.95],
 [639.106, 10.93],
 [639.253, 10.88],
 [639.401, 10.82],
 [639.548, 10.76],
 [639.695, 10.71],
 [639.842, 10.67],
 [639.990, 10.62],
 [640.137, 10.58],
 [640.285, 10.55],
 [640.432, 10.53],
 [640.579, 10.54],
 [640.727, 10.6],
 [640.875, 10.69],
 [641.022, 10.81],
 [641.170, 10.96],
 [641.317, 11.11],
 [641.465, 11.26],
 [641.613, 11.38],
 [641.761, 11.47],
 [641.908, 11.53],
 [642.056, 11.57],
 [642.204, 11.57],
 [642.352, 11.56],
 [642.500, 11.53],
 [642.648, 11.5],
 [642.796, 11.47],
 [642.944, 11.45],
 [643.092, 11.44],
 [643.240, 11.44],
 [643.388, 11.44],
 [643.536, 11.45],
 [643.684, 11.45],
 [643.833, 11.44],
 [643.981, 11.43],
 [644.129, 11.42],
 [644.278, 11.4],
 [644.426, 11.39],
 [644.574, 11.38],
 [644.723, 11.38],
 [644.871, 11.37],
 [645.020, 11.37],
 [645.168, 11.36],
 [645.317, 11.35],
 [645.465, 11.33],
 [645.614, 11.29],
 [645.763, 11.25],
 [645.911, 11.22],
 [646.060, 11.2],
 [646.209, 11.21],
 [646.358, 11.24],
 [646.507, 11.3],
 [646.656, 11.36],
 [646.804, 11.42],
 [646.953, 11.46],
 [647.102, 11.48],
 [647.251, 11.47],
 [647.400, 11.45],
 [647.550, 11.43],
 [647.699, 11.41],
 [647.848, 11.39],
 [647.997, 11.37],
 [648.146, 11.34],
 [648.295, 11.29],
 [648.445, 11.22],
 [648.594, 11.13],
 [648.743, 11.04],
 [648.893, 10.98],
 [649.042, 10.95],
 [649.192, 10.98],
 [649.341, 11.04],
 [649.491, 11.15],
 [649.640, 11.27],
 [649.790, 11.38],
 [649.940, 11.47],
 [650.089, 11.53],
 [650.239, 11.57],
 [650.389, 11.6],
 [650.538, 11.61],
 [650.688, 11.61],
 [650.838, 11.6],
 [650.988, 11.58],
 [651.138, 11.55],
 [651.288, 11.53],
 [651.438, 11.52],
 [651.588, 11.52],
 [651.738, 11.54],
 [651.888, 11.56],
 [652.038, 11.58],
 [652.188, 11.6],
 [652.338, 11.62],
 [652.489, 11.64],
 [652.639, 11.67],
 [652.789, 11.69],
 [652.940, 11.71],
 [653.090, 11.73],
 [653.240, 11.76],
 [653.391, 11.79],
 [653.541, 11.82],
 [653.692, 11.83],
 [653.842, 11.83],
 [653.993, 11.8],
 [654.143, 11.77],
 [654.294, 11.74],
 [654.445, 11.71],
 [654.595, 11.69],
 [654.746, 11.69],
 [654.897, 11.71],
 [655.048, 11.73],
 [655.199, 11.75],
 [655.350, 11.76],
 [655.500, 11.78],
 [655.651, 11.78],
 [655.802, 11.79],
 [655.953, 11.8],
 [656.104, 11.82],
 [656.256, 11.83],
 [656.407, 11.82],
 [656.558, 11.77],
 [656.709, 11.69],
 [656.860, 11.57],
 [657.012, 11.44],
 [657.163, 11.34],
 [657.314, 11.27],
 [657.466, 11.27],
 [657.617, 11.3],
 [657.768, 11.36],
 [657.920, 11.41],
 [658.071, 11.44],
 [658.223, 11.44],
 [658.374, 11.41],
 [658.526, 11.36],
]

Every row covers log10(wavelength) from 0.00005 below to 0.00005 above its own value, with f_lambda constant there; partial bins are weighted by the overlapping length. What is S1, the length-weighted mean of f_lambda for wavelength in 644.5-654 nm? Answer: 11.4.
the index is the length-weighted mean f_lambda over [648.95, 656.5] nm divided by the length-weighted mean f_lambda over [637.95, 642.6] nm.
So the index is 1.1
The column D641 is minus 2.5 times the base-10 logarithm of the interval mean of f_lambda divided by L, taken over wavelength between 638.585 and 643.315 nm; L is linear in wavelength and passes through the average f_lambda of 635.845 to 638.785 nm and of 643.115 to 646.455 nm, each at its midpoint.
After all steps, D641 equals 0.01 mag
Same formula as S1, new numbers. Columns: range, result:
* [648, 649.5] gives 11.1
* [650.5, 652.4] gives 11.6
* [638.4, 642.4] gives 11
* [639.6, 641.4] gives 10.7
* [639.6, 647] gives 11.2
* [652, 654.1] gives 11.7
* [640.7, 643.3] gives 11.3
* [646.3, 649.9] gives 11.3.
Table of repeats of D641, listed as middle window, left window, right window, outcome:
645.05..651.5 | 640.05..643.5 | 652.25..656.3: 0.01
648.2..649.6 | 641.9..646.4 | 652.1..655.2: 0.04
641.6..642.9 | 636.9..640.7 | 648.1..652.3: -0.05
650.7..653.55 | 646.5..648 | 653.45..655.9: 0.00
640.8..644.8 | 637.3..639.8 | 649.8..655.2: -0.03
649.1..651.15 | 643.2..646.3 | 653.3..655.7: 0.02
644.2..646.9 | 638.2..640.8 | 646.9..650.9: -0.02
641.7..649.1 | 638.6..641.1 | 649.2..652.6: -0.02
